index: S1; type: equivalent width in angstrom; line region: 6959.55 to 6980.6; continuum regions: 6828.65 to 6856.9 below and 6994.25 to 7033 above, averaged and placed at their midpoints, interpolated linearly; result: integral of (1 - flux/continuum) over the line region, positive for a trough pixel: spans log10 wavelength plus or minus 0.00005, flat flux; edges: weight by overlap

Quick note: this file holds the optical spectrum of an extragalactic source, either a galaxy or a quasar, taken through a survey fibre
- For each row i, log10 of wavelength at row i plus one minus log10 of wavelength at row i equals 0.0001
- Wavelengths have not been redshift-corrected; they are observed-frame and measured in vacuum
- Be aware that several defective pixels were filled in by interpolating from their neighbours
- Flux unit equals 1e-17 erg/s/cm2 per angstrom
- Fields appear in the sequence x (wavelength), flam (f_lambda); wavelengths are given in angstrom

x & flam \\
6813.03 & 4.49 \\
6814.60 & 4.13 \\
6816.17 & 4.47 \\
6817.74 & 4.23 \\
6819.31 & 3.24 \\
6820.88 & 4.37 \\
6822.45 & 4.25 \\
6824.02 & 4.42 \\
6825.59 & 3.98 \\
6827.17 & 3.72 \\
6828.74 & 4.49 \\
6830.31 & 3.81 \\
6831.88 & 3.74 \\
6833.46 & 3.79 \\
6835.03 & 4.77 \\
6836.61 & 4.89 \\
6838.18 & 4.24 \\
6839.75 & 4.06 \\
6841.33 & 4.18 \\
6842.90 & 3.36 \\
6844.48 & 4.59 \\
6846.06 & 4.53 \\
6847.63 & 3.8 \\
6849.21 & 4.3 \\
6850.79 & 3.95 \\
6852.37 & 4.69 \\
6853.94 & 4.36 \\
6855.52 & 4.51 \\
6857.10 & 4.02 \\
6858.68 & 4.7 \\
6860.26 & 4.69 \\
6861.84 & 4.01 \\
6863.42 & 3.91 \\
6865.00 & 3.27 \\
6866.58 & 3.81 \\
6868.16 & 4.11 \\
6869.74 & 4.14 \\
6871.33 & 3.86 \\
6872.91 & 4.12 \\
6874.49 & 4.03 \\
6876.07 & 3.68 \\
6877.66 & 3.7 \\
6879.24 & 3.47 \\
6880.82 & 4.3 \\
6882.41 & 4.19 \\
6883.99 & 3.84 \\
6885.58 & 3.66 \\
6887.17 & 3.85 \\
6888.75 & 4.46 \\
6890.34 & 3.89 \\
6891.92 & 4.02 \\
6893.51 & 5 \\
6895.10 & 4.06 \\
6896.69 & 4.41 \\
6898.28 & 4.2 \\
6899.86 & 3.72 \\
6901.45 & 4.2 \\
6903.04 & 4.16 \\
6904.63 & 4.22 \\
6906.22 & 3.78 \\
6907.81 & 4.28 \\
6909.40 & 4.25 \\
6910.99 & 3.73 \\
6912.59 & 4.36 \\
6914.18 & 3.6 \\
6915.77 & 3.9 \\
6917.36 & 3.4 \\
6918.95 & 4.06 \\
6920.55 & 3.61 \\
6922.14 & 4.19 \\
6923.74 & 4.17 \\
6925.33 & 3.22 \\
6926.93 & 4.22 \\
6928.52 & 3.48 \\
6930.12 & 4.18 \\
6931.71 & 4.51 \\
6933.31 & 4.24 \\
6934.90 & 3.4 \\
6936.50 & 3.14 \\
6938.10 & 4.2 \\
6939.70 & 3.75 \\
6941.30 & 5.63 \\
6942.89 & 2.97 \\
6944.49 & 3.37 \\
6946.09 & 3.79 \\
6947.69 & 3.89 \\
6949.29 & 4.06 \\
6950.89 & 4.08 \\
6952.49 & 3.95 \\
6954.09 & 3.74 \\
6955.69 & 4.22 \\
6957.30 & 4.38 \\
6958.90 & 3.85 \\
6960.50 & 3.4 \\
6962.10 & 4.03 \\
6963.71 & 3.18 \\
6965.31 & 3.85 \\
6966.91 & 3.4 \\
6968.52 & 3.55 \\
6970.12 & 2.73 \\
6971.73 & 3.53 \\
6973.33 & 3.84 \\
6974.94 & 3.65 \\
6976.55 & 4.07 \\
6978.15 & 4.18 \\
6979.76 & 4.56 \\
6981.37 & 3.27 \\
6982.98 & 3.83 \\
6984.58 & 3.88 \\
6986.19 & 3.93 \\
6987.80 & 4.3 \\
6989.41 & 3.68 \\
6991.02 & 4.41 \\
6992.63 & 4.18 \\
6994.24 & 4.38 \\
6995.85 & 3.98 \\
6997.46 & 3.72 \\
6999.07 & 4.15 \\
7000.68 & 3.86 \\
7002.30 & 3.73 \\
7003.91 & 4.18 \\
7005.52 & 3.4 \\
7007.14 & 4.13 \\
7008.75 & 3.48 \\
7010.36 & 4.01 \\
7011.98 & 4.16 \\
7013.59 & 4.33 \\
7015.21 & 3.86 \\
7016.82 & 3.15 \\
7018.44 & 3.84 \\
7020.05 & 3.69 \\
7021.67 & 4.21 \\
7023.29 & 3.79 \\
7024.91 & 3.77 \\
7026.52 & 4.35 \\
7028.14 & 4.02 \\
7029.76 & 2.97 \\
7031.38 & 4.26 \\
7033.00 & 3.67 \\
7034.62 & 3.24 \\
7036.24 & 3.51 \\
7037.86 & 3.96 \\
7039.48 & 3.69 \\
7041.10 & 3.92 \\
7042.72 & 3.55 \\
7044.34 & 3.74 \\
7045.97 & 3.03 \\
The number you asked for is 1.4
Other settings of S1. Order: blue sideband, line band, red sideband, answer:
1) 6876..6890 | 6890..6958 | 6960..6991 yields -2.64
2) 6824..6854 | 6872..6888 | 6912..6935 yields 0.64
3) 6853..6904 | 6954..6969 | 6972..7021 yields 0.77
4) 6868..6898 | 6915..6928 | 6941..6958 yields 0.50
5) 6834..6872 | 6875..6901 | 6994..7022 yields 0.60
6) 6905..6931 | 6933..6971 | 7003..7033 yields 1.13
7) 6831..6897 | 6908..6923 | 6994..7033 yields 0.44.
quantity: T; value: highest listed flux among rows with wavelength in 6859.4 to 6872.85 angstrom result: 4.69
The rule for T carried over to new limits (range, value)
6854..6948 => 5.63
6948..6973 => 4.38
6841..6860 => 4.7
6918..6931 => 4.22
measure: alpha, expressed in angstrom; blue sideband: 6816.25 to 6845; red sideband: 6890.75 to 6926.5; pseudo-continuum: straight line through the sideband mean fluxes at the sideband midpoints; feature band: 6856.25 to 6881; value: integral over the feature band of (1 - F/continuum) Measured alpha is 0.6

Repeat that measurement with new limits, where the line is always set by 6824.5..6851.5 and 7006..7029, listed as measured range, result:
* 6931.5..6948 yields 0.5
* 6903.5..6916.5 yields 0.1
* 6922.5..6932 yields 0.2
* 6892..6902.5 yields -0.5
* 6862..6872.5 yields 0.6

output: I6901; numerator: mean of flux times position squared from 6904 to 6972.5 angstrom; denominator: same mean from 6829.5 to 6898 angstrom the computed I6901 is 1.0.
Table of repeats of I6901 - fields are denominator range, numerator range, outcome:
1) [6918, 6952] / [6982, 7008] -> 1.03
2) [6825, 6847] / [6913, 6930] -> 0.94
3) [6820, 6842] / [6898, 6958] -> 0.97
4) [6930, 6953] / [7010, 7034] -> 1.00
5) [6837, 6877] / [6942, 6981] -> 0.94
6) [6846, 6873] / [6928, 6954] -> 0.97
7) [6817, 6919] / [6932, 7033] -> 0.98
